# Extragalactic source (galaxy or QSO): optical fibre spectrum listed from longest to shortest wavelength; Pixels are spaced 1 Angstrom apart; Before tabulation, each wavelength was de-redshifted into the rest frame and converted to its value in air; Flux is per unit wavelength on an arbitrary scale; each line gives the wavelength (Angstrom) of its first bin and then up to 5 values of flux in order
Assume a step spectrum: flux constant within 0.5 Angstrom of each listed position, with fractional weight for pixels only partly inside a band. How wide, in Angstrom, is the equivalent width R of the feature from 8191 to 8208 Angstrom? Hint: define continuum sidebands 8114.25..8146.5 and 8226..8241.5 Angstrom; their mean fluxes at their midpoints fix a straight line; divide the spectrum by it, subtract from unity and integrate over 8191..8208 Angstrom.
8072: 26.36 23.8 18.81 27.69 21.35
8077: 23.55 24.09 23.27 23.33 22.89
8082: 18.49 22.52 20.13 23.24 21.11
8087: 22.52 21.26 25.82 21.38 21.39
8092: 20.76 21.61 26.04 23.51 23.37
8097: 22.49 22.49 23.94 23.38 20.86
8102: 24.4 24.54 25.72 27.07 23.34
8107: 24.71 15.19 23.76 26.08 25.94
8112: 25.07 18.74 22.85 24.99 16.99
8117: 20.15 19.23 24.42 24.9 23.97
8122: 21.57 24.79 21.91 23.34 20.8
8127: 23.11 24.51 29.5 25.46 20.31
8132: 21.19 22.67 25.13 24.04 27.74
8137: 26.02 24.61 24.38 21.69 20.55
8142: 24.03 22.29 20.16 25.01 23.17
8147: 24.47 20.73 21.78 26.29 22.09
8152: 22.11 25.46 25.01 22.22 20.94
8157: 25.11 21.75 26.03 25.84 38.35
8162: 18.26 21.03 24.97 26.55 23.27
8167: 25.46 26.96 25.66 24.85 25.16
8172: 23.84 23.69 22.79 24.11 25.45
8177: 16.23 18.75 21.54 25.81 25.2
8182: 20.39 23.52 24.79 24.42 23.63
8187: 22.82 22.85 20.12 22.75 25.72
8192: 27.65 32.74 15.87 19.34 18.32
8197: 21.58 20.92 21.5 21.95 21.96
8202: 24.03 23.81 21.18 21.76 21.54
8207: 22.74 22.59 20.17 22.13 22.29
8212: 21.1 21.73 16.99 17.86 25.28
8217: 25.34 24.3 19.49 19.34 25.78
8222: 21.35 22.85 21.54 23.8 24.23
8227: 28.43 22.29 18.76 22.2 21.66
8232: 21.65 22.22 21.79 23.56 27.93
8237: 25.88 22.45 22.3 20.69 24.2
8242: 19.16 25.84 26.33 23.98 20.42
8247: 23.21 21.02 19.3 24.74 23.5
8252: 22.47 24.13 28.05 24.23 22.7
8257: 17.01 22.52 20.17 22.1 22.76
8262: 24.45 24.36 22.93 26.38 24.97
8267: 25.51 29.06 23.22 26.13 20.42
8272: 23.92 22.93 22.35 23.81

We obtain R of 0.5 Angstrom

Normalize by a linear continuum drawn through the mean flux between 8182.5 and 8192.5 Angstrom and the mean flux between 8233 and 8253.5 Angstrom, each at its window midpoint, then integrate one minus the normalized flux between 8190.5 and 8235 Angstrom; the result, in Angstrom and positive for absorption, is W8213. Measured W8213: 2.3 Angstrom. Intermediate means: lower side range 23.8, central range 22.3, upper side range 23.1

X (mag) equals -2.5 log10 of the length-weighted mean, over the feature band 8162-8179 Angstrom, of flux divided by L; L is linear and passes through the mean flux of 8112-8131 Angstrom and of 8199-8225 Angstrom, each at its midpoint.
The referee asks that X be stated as -0.05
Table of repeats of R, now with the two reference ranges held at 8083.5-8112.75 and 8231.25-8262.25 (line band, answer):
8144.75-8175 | -1.7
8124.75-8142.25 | -0.6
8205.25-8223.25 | 0.9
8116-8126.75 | 0.4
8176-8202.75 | 0.5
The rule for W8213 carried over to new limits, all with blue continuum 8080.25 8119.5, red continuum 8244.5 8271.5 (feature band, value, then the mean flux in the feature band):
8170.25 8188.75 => -0.05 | 23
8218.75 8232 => 0.41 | 22.5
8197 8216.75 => 1.19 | 21.7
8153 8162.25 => -0.87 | 25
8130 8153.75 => -0.57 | 23.4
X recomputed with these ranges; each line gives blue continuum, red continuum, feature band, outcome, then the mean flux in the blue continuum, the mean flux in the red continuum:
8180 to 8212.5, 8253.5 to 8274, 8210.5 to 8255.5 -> 0.018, 22.6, 23.7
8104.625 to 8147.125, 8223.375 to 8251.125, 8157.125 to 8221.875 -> 0.002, 23.2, 23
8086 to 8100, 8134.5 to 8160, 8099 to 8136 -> -0.006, 22.8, 23.6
